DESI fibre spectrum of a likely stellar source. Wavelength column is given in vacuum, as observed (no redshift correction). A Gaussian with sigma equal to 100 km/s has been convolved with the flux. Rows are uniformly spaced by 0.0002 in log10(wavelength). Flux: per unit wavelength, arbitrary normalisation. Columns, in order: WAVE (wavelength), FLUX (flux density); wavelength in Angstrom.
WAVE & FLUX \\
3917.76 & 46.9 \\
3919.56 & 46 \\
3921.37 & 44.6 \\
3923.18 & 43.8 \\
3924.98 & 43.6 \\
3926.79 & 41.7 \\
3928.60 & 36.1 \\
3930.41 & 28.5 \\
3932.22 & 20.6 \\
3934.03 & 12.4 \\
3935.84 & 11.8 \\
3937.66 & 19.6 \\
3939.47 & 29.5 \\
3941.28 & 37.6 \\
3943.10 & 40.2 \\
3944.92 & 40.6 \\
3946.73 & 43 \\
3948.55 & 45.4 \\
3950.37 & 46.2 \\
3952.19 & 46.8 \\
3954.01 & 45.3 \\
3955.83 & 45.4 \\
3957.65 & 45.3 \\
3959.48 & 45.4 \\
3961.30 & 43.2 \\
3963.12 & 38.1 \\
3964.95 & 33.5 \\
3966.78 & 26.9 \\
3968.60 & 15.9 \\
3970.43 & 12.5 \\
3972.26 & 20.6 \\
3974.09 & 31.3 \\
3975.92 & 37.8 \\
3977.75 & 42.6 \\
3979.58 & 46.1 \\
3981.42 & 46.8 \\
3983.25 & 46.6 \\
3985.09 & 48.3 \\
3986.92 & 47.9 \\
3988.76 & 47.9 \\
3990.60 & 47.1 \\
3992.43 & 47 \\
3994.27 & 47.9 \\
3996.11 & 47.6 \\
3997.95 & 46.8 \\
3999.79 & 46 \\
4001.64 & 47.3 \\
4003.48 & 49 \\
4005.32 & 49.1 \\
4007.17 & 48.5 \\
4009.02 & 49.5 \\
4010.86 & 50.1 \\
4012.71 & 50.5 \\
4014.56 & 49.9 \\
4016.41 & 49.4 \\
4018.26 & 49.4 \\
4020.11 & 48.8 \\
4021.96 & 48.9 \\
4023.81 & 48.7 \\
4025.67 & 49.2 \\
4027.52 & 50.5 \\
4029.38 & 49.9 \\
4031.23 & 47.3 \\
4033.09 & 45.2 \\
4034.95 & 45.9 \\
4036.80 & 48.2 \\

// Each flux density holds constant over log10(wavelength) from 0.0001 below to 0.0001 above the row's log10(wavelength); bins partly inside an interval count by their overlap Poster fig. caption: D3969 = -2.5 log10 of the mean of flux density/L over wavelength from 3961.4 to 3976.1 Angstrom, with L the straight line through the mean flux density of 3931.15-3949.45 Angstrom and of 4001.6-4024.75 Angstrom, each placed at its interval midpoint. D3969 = 0.34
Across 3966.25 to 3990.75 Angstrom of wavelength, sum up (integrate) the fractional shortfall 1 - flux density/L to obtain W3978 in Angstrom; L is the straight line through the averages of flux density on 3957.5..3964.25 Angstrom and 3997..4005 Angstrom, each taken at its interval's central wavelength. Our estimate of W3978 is 4.4 Angstrom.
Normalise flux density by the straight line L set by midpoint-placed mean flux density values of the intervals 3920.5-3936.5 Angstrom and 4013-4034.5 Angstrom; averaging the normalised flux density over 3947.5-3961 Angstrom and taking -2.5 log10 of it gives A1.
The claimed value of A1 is -0.245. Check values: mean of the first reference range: 31.7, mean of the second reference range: 48.8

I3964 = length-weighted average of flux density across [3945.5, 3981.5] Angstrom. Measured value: 37.7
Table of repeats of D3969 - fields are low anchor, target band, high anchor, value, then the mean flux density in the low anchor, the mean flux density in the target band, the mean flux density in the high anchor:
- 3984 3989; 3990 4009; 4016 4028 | 0.02 mag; 48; 47.7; 49.2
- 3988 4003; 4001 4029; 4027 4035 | -0.04 mag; 47.3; 49.3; 47.8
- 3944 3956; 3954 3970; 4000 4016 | 0.24 mag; 44.6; 36.5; 49.1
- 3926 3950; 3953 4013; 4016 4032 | -0.03 mag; 31.6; 42.2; 49.1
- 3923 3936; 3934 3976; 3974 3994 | 0.08 mag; 30.1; 34.3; 45.2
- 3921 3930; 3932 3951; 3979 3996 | 0.33 mag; 41.1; 31.7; 47.3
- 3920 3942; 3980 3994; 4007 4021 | -0.09 mag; 31.1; 47.3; 49.6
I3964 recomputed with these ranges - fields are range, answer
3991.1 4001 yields 47.1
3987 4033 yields 48.5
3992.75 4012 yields 48.2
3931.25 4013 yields 39.7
